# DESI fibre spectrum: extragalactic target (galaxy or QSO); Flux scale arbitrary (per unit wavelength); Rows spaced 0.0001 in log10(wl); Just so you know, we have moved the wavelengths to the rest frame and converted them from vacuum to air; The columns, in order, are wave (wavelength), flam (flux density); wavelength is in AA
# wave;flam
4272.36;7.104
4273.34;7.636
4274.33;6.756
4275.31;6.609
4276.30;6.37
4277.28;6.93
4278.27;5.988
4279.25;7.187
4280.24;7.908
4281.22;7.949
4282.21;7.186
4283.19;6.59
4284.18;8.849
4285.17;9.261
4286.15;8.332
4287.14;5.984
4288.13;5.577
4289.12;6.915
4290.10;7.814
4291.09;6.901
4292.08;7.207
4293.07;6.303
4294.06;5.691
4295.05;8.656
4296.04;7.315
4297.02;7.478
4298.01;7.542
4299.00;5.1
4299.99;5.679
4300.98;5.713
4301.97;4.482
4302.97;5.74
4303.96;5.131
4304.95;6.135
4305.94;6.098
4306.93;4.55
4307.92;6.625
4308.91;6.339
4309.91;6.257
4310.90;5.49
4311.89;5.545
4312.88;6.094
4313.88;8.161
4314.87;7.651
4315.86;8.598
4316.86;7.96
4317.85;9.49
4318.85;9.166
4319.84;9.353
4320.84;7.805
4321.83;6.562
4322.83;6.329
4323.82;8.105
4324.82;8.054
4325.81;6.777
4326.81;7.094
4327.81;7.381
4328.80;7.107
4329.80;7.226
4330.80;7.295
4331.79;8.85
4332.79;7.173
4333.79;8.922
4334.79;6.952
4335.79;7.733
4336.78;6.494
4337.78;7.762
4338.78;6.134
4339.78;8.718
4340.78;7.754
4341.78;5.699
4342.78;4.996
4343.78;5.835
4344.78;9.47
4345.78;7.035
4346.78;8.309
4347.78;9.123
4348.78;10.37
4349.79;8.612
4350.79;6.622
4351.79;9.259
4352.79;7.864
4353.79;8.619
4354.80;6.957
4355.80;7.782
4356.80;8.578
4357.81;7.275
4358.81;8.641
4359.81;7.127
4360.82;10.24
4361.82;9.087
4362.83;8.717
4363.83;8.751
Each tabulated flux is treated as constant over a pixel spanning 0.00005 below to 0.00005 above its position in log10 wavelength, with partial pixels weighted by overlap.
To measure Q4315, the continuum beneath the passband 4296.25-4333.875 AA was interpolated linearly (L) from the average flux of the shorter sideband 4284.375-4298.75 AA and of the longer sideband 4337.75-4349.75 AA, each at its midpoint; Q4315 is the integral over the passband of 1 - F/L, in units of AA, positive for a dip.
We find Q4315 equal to 2.3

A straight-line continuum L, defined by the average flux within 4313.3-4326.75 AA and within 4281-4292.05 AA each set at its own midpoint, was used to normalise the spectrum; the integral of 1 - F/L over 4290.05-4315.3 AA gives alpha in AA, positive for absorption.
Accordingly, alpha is 4.3 AA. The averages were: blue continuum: 7.37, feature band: 6.34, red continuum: 7.96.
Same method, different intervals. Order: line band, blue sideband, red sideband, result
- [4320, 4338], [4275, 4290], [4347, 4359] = 1.1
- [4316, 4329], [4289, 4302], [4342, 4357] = -0.9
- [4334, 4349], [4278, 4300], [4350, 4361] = 0.7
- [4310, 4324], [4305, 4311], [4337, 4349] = -2.6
